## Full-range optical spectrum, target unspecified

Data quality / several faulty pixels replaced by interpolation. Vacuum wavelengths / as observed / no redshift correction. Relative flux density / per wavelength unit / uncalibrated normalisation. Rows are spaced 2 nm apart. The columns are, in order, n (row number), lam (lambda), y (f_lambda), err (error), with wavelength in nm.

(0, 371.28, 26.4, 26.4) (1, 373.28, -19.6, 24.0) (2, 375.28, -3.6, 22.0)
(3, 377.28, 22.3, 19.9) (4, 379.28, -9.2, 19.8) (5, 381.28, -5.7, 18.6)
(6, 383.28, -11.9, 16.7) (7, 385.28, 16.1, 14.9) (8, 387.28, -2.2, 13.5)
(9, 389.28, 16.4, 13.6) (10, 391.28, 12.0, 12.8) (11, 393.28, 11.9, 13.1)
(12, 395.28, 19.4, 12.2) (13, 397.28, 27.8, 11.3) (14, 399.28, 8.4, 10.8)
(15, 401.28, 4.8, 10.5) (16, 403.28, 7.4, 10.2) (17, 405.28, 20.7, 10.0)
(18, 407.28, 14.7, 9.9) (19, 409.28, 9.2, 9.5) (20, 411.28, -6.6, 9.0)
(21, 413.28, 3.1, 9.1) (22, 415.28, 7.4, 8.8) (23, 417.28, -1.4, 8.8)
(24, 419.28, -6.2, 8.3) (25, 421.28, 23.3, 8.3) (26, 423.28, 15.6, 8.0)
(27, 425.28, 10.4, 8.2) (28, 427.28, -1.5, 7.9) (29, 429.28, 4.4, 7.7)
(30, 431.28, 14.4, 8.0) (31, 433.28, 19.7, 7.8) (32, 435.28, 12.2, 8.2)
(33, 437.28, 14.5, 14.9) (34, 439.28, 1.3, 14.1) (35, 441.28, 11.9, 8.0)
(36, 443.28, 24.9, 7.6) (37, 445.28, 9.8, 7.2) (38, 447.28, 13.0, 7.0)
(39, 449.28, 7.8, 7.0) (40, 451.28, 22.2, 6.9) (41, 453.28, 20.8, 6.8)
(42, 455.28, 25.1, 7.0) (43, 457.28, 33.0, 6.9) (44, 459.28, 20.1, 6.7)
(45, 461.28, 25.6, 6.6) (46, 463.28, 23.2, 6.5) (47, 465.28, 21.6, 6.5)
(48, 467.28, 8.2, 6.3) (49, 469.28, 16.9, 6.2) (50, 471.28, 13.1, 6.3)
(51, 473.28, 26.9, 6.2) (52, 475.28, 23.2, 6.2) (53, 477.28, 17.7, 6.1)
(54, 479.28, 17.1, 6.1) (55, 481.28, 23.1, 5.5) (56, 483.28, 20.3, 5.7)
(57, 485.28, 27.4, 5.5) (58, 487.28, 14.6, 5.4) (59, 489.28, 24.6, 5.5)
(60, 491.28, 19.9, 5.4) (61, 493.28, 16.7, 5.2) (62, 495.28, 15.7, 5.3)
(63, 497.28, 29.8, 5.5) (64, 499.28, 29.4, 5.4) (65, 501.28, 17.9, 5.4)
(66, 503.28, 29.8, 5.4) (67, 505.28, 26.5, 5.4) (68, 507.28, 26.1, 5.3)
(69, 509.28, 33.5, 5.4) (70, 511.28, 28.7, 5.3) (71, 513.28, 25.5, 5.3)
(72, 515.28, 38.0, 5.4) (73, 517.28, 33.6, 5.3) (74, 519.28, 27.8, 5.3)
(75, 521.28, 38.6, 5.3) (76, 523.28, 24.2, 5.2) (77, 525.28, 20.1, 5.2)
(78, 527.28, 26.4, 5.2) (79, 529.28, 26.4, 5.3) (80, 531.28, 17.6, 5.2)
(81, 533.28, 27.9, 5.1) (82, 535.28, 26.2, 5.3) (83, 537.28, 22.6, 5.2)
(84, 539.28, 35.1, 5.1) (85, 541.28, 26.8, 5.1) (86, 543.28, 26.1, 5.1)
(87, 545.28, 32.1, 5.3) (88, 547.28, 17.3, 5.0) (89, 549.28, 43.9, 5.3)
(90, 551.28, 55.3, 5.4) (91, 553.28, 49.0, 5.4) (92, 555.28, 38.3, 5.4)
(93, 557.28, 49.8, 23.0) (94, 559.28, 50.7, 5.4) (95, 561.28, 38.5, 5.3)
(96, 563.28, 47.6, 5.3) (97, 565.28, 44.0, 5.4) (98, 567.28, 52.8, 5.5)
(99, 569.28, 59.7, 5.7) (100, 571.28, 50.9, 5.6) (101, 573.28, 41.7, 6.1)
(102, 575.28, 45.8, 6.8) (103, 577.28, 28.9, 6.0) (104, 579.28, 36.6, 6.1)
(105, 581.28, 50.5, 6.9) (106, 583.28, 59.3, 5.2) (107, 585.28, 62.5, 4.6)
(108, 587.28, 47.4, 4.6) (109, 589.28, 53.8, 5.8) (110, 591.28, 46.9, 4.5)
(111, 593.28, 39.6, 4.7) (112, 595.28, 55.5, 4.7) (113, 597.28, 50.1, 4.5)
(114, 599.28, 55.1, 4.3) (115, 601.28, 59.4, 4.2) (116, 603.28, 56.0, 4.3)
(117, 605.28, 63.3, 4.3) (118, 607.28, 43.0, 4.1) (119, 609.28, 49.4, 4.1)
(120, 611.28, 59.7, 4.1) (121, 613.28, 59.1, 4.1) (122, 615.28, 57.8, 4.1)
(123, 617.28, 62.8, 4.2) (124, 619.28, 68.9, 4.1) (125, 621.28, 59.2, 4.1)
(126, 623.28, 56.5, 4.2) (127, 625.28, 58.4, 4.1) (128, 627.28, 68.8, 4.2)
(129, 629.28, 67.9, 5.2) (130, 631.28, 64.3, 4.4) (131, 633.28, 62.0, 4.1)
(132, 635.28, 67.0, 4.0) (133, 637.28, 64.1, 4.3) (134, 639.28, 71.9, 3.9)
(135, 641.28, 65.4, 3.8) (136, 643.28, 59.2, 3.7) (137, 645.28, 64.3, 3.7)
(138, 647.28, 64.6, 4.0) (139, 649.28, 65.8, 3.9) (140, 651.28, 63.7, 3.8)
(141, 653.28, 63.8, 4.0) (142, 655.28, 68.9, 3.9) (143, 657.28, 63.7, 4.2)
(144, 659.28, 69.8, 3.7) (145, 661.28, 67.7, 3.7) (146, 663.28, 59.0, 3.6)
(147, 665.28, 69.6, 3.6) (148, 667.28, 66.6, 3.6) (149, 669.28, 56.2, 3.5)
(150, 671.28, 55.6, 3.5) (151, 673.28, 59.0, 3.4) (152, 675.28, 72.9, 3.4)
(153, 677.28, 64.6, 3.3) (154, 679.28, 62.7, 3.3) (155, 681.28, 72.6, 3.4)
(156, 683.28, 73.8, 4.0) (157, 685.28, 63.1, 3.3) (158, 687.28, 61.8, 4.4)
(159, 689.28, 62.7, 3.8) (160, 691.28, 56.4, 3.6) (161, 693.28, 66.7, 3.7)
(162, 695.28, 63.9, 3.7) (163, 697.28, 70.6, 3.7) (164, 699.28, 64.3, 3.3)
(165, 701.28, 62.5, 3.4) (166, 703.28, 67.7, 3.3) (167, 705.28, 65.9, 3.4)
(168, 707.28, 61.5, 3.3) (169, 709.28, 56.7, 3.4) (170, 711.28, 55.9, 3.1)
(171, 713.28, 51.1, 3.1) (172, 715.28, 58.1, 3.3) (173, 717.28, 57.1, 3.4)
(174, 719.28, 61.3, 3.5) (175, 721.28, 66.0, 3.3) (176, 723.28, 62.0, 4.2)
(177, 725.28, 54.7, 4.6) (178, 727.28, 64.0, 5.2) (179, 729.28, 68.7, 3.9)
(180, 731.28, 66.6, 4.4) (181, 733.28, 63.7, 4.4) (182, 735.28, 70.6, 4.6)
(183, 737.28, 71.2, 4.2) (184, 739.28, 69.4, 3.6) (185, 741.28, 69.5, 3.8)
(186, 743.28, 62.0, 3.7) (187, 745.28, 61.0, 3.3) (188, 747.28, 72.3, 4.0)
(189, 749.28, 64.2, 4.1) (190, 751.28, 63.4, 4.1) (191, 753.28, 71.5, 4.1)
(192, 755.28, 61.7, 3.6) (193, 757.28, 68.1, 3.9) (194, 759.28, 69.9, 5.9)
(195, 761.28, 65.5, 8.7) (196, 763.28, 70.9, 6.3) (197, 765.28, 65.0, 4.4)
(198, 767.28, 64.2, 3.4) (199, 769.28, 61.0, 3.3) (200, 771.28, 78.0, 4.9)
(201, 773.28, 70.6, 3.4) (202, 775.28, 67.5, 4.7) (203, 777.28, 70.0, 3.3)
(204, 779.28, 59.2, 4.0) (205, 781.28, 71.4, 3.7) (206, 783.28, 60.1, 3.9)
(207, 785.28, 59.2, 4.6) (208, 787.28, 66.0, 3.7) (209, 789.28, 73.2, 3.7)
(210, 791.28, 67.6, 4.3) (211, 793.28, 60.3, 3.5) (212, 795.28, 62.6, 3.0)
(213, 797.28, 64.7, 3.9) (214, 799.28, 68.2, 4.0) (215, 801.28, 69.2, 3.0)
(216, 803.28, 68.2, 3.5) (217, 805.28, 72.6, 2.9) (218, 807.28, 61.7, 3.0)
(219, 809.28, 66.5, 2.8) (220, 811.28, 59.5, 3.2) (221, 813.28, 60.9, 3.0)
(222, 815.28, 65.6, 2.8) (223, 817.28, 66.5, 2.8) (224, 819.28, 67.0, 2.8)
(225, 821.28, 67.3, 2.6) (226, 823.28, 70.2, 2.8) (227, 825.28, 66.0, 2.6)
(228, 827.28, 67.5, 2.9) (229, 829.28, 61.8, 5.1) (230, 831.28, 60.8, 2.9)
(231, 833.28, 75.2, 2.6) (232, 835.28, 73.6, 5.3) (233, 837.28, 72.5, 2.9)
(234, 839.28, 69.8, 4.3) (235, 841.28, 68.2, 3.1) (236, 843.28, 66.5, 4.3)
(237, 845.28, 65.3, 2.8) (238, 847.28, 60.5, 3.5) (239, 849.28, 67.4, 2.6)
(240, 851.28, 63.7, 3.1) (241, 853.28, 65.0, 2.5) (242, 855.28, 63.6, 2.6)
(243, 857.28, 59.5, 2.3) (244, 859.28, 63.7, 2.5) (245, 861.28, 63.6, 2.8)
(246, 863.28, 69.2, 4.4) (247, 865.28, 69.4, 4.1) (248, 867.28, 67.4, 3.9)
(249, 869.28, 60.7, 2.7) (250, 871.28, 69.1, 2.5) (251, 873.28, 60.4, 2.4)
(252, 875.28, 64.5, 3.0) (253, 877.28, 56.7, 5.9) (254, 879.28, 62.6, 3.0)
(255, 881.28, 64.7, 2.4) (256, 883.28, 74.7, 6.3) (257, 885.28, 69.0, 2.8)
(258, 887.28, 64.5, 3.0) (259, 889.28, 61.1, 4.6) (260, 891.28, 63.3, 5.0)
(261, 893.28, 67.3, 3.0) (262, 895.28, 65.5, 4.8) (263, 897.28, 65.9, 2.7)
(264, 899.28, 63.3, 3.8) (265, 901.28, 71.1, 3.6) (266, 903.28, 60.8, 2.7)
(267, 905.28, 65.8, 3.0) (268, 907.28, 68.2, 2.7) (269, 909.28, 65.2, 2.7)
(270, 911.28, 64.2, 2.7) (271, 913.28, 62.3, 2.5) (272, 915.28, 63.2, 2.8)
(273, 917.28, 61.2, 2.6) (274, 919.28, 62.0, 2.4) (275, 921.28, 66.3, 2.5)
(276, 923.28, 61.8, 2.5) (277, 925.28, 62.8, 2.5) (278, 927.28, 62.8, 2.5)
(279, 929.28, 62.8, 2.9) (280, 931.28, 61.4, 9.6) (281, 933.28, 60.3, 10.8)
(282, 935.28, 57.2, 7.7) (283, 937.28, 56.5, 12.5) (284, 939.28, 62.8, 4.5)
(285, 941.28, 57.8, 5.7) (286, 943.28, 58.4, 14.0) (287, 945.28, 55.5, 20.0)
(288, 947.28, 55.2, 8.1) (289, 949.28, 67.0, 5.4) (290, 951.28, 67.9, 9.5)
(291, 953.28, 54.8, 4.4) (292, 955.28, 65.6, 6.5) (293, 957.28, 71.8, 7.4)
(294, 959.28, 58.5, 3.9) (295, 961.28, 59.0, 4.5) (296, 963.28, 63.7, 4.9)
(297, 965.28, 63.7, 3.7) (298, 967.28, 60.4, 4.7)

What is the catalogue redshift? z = 0.377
